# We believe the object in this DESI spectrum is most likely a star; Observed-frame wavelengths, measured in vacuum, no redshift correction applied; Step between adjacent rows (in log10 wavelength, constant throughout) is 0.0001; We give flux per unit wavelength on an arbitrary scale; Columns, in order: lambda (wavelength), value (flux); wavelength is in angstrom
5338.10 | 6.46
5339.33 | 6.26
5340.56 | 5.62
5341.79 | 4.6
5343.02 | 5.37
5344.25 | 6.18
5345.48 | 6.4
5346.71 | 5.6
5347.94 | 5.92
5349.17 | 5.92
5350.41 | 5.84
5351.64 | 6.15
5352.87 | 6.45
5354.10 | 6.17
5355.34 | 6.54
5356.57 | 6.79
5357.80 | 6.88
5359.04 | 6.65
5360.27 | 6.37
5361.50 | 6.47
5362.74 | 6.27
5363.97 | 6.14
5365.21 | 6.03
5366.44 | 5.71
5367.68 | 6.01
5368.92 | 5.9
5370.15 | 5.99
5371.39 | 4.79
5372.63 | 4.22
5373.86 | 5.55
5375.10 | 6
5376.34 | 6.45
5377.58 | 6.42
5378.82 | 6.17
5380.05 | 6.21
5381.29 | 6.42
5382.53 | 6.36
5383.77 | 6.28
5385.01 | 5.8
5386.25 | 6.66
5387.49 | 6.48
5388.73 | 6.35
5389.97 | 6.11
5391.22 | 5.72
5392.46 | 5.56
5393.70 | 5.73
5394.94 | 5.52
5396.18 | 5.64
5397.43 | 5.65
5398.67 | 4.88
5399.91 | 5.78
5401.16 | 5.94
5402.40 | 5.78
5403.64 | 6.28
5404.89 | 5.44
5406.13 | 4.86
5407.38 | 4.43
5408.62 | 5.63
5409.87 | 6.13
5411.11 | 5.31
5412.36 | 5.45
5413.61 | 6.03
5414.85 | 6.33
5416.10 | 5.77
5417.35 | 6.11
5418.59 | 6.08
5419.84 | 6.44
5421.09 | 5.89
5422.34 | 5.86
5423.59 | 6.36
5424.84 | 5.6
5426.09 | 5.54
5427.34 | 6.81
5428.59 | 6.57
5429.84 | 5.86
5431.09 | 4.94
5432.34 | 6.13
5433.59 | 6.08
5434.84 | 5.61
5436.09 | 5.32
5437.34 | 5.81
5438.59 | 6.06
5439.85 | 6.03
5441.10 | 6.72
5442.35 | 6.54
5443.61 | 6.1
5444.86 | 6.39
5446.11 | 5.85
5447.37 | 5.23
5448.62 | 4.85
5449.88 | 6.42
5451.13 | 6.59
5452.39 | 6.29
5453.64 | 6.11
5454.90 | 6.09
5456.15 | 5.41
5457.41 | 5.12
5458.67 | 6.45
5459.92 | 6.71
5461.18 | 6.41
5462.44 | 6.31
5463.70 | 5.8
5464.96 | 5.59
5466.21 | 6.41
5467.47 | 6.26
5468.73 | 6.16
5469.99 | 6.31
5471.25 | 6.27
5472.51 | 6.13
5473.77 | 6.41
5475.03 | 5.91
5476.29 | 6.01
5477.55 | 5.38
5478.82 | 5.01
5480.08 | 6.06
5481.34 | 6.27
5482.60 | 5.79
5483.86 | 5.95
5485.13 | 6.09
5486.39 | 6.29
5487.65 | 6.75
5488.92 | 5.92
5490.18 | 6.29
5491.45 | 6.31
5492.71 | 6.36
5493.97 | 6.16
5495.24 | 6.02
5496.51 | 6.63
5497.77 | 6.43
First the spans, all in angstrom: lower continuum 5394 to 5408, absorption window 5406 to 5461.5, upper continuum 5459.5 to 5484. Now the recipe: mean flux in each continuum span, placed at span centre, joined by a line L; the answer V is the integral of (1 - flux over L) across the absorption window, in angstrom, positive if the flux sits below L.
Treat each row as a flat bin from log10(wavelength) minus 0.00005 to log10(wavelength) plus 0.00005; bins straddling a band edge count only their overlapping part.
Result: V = -1.74 angstrom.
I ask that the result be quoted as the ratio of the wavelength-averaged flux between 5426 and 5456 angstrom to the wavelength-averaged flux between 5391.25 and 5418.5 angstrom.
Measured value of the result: 1.06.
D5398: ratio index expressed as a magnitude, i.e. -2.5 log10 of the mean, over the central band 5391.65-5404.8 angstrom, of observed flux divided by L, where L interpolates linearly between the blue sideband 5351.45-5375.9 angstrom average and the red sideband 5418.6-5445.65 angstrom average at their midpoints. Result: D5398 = 0.070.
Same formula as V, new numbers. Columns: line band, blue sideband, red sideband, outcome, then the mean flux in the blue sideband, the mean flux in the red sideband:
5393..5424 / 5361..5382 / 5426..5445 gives 1.4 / 5.92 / 6.04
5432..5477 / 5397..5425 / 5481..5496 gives -0.5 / 5.74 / 6.18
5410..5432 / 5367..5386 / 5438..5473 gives 0.3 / 5.92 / 6.09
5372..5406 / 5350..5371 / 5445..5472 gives 1.6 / 6.25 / 6.04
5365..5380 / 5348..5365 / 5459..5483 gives 1.2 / 6.33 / 6.07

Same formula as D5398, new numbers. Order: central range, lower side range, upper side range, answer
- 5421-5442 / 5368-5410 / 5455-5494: -0.01 mag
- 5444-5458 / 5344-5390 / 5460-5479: 0.04 mag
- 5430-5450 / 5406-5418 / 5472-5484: -0.02 mag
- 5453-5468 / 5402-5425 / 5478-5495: -0.01 mag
